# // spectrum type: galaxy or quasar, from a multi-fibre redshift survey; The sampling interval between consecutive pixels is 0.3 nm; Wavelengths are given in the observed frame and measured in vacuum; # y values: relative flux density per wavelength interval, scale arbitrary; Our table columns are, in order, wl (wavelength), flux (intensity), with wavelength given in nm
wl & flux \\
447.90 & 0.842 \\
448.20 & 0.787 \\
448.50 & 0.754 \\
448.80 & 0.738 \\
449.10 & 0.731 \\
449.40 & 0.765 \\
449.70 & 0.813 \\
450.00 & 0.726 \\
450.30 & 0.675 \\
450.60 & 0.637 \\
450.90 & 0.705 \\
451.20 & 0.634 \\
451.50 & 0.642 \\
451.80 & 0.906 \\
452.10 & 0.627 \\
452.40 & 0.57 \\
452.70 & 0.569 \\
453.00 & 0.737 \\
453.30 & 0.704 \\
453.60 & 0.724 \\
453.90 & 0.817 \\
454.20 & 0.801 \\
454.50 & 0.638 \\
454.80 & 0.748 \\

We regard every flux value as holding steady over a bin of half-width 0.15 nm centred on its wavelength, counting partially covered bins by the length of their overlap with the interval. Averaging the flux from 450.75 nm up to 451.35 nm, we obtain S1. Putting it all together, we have 0.669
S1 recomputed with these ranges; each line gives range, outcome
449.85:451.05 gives 0.686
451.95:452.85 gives 0.589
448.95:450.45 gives 0.742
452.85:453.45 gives 0.721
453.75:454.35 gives 0.809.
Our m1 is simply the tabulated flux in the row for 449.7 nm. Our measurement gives 0.813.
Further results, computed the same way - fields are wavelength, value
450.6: 0.637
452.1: 0.627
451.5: 0.642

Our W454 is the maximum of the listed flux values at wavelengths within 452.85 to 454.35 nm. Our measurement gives 0.817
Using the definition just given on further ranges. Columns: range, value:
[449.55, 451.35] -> 0.813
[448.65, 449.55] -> 0.765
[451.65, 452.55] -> 0.906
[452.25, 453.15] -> 0.737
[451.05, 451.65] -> 0.642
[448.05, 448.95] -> 0.787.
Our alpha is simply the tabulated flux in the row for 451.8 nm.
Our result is 0.906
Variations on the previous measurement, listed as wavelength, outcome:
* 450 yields 0.726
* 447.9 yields 0.842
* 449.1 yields 0.731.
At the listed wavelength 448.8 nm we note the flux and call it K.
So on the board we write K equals 0.738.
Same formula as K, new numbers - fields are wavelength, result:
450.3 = 0.675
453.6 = 0.724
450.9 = 0.705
